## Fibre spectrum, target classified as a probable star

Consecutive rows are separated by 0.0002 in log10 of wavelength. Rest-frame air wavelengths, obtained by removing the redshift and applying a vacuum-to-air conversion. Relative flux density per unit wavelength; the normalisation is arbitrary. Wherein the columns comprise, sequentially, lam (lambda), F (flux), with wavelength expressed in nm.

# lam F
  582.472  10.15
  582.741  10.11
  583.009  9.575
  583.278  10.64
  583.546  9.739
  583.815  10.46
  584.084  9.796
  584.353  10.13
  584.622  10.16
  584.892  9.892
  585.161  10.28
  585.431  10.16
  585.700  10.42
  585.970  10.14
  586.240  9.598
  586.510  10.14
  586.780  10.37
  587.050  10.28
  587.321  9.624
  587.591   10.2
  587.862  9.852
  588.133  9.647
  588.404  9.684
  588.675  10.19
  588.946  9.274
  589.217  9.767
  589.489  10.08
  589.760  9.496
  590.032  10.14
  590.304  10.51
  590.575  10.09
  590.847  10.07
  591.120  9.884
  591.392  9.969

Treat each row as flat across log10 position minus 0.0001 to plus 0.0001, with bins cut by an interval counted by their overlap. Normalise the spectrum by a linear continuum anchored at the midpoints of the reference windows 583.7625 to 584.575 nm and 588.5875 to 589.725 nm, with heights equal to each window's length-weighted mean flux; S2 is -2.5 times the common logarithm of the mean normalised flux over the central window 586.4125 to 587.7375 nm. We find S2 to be -0.02 mag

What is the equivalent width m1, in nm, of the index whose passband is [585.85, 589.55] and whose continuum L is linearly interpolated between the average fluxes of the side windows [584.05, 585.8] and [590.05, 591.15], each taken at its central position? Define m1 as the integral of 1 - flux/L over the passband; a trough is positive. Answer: 0.09 nm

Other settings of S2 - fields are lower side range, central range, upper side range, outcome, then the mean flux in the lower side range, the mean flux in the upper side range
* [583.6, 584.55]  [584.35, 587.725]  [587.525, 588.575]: -0.02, 10.1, 9.83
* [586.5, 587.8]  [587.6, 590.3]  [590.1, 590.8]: 0.04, 10.1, 10.3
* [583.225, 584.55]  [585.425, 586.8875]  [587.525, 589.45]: -0.02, 10.1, 9.8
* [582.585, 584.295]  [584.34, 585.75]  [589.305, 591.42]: -0.01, 10.1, 10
